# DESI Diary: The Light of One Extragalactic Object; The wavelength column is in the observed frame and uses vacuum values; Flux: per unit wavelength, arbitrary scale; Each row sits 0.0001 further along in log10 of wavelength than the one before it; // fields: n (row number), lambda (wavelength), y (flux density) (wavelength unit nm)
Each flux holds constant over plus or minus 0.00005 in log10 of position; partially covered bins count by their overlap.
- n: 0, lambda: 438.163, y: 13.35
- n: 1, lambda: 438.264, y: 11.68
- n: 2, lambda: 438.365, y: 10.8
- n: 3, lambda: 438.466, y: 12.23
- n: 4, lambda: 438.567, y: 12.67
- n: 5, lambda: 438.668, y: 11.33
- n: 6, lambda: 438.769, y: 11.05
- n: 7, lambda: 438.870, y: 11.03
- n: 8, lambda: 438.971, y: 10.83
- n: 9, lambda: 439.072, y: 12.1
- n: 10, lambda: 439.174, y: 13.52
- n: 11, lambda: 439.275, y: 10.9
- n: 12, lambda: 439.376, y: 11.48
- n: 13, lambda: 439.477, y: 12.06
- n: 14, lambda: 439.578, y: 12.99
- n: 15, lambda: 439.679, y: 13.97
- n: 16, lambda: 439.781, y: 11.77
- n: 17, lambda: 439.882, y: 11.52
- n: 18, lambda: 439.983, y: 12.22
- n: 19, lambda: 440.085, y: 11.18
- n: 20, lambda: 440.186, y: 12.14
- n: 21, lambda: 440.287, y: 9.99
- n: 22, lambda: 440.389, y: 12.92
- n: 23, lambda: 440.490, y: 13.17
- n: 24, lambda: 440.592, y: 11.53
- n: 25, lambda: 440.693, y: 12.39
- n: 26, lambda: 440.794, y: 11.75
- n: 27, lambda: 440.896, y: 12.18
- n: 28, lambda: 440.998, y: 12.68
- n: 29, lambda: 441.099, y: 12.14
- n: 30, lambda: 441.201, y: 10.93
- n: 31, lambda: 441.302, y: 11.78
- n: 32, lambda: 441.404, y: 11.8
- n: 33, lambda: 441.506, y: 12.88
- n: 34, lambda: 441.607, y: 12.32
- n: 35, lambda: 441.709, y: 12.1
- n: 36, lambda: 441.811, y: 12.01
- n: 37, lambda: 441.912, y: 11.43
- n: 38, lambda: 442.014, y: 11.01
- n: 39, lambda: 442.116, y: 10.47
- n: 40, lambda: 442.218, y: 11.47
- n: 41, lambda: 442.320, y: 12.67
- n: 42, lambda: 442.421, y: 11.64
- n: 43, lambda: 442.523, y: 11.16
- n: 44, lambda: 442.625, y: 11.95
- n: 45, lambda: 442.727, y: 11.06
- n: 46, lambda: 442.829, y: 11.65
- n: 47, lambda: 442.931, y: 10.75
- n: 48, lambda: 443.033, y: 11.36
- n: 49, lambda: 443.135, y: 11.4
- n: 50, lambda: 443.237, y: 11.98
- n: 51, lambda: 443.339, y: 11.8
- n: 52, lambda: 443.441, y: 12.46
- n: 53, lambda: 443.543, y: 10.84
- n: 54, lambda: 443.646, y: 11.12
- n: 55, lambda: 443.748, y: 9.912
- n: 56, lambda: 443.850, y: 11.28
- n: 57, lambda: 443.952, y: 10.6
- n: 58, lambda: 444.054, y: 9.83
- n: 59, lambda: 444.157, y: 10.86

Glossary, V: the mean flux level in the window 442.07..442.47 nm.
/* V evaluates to 11.6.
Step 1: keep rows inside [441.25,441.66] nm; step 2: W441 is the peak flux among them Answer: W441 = 12.88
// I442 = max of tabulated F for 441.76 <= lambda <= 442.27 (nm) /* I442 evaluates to 12.01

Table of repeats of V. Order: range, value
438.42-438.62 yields 12.4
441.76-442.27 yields 11.3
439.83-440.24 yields 11.8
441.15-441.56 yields 11.9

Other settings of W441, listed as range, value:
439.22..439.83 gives 13.97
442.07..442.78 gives 12.67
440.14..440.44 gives 12.92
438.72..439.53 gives 13.52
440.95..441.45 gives 12.68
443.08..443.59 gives 12.46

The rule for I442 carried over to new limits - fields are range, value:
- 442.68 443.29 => 11.98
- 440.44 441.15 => 13.17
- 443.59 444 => 11.28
